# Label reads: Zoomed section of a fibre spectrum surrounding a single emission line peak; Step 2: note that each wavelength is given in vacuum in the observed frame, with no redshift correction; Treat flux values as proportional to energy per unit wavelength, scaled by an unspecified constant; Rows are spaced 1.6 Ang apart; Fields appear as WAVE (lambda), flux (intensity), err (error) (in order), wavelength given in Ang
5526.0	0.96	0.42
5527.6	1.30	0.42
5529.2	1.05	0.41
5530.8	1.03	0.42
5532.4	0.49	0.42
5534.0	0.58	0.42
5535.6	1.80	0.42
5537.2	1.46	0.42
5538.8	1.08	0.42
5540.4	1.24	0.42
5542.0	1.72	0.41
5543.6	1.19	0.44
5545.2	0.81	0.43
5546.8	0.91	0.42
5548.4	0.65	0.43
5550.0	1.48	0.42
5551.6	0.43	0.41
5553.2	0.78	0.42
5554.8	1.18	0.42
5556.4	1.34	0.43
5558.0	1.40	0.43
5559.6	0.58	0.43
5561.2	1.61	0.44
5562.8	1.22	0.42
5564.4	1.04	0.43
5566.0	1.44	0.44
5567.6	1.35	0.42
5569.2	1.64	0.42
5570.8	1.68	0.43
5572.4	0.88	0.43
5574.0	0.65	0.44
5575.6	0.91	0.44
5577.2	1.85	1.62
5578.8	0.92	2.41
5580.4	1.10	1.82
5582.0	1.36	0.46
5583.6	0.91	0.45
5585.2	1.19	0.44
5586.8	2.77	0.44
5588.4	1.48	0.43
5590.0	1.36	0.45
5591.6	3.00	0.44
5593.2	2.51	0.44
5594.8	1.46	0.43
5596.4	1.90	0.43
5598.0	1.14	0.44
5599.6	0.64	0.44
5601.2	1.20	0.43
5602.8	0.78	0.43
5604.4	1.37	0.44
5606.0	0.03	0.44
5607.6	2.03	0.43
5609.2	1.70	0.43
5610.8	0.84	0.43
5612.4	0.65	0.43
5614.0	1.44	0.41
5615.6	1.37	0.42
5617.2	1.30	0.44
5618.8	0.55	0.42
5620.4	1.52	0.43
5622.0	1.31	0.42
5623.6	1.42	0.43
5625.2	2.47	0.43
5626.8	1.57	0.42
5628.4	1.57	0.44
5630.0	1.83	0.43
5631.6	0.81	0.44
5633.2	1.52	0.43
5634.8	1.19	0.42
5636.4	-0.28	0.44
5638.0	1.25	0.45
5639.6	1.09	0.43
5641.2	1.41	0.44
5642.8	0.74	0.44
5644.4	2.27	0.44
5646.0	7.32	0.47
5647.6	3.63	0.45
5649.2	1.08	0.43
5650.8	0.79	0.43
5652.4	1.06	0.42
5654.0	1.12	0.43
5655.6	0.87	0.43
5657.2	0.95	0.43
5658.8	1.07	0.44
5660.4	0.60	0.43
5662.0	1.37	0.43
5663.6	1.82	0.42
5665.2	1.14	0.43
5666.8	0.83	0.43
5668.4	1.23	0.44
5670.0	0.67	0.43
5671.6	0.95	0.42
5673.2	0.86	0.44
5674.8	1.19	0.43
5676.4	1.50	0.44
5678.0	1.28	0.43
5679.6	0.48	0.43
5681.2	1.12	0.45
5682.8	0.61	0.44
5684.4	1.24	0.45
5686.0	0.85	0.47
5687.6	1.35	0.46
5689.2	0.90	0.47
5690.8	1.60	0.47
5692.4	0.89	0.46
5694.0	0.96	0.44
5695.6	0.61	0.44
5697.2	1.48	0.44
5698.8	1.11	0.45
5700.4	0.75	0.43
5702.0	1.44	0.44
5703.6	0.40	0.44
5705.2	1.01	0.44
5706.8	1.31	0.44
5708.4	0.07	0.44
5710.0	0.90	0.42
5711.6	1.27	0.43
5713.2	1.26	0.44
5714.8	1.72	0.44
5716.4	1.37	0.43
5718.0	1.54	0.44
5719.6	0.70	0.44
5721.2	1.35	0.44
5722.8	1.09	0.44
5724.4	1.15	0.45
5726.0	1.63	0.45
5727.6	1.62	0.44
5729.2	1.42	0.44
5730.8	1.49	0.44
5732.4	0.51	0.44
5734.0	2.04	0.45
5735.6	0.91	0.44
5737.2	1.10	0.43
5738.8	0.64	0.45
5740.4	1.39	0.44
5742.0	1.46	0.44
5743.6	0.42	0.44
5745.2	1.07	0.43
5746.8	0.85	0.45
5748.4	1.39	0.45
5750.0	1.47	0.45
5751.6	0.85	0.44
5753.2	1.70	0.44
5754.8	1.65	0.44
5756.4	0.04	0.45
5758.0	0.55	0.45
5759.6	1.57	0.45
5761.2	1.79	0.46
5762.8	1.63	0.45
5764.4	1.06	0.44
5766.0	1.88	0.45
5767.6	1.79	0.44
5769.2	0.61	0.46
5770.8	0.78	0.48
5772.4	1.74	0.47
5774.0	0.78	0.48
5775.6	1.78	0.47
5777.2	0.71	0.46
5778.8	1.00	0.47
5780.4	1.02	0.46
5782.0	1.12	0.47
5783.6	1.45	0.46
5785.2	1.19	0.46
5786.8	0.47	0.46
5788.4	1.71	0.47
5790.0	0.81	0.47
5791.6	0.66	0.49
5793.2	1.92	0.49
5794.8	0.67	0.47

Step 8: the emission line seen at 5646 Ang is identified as [O III]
